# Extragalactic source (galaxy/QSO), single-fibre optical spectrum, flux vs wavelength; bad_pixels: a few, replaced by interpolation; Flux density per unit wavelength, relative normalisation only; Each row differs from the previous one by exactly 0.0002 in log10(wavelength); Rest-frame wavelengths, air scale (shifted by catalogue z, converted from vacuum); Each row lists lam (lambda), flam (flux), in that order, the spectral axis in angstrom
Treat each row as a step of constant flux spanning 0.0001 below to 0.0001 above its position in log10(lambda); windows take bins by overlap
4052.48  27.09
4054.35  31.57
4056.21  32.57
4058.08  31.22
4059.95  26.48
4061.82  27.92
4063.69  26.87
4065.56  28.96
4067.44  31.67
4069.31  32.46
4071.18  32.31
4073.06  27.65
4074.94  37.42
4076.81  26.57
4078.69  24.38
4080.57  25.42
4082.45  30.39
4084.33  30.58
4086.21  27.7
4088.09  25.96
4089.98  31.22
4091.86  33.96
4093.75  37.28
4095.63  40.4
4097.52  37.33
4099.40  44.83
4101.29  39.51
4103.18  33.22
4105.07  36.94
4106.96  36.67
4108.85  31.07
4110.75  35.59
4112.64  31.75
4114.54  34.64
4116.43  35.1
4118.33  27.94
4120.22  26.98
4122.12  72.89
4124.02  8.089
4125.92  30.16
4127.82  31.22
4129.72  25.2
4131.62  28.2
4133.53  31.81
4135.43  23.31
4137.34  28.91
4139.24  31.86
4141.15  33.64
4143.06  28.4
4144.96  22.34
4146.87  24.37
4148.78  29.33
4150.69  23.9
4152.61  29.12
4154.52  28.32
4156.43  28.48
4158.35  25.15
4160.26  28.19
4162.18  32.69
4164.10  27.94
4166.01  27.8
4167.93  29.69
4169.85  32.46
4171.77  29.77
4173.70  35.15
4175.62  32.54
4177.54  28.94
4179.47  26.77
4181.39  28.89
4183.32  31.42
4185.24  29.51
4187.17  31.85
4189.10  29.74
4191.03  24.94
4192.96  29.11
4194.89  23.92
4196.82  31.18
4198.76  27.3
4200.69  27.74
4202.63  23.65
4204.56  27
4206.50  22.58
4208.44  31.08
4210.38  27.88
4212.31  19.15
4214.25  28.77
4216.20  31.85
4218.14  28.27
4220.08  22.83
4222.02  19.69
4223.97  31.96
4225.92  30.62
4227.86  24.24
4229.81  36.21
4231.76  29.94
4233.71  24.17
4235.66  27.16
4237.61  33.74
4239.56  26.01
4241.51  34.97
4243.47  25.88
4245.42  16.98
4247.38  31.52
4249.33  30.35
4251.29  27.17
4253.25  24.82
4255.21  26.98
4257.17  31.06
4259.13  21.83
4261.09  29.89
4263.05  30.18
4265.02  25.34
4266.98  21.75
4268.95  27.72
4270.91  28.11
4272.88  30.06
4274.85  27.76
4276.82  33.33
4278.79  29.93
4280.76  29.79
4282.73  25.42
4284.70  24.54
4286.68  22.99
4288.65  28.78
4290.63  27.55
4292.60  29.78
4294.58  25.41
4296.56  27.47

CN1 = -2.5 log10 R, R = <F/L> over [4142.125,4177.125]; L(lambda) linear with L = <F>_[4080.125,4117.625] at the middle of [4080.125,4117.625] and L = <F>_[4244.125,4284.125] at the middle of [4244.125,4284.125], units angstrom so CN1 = 0.11 mag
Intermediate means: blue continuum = 34.1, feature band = 28.7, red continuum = 27.5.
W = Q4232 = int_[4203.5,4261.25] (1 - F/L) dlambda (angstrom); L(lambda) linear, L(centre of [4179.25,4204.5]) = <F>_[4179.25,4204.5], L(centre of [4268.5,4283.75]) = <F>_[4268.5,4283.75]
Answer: 2.3 angstrom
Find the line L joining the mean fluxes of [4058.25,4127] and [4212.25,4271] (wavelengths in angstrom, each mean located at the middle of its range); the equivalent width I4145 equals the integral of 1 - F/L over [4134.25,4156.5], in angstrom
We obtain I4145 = 2.19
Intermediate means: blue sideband 32.4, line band 27.7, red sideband 27.5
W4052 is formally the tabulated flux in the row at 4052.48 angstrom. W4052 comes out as 27.09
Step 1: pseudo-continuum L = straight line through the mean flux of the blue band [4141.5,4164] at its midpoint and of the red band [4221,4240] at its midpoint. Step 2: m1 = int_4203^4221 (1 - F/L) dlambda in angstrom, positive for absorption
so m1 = 1.1 angstrom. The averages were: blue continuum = 27.5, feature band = 26.5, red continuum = 28.4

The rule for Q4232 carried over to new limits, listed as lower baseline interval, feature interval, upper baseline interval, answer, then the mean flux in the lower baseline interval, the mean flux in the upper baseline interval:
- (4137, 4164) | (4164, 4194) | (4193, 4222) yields -2.72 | 28.2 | 26.5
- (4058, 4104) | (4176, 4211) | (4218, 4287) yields 1.18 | 31.7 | 27.6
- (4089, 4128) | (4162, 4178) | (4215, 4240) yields 0.42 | 35.1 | 28.3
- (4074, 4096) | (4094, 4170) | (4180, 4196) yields -4.08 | 30.7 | 28.7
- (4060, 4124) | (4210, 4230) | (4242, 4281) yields 1.27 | 33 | 27.6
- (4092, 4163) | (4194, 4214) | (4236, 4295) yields 2.20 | 31.8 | 27.7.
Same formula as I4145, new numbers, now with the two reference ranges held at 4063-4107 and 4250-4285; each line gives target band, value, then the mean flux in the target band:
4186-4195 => 0.4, 28.3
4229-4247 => 0.0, 28.4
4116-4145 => 0.7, 30.5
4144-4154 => 1.6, 25.9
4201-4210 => 0.9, 26.3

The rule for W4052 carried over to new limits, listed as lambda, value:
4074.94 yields 37.42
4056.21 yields 32.57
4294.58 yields 25.41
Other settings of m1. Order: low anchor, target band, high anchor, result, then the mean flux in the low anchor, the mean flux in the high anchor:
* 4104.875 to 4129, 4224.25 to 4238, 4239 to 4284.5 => -0.23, 33.6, 27.7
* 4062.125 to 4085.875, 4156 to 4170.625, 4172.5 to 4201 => 0.15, 29.5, 29.3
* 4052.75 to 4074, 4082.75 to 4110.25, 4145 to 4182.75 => -4.81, 29.9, 28.8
